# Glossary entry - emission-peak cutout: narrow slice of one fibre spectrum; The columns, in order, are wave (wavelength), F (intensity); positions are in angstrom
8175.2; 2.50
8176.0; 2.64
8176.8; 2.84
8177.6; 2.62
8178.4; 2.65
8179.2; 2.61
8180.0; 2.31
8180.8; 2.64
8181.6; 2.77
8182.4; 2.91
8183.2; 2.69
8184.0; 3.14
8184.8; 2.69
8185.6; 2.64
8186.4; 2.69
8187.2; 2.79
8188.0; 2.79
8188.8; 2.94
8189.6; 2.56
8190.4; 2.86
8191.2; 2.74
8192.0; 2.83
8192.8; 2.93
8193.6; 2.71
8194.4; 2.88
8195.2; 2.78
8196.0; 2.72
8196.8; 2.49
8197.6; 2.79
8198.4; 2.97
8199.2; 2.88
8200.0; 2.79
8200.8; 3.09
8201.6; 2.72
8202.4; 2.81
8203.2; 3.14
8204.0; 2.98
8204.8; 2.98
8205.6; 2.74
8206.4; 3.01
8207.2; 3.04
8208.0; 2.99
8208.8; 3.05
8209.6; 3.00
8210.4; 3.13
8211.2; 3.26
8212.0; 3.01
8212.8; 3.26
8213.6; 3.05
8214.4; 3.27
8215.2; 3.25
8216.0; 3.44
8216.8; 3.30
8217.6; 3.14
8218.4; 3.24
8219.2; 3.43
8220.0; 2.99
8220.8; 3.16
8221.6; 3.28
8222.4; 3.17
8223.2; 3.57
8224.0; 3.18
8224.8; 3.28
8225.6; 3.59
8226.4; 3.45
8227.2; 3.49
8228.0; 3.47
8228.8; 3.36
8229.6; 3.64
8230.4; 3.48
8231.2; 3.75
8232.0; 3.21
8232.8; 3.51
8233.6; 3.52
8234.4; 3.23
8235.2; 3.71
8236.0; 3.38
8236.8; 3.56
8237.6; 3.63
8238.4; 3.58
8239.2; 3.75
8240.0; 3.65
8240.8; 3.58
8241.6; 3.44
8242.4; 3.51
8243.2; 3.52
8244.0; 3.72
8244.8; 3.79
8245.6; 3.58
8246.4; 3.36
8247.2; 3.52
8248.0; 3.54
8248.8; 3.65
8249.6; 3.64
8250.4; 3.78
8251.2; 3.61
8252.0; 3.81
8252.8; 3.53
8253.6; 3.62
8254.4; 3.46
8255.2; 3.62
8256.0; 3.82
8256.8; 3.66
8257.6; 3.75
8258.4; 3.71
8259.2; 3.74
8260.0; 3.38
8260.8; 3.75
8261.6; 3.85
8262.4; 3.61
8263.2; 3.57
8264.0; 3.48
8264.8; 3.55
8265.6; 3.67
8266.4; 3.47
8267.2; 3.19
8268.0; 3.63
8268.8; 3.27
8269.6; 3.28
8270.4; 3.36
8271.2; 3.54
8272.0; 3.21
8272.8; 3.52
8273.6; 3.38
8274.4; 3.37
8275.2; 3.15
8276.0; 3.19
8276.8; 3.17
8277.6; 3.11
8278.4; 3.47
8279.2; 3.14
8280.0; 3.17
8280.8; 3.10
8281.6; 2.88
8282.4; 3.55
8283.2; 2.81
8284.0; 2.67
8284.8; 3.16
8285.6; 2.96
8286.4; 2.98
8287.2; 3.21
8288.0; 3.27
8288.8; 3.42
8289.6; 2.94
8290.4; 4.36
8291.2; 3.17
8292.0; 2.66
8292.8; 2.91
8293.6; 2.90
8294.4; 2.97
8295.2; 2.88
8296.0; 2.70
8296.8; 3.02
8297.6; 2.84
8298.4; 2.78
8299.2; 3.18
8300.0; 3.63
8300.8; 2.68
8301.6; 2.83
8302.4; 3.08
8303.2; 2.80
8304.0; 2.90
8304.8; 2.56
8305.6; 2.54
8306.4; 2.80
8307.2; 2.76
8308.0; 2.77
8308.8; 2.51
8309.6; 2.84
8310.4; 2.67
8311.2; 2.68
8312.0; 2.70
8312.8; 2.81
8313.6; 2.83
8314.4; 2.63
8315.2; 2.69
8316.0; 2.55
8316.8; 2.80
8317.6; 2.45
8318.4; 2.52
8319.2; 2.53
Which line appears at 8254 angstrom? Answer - Mg II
